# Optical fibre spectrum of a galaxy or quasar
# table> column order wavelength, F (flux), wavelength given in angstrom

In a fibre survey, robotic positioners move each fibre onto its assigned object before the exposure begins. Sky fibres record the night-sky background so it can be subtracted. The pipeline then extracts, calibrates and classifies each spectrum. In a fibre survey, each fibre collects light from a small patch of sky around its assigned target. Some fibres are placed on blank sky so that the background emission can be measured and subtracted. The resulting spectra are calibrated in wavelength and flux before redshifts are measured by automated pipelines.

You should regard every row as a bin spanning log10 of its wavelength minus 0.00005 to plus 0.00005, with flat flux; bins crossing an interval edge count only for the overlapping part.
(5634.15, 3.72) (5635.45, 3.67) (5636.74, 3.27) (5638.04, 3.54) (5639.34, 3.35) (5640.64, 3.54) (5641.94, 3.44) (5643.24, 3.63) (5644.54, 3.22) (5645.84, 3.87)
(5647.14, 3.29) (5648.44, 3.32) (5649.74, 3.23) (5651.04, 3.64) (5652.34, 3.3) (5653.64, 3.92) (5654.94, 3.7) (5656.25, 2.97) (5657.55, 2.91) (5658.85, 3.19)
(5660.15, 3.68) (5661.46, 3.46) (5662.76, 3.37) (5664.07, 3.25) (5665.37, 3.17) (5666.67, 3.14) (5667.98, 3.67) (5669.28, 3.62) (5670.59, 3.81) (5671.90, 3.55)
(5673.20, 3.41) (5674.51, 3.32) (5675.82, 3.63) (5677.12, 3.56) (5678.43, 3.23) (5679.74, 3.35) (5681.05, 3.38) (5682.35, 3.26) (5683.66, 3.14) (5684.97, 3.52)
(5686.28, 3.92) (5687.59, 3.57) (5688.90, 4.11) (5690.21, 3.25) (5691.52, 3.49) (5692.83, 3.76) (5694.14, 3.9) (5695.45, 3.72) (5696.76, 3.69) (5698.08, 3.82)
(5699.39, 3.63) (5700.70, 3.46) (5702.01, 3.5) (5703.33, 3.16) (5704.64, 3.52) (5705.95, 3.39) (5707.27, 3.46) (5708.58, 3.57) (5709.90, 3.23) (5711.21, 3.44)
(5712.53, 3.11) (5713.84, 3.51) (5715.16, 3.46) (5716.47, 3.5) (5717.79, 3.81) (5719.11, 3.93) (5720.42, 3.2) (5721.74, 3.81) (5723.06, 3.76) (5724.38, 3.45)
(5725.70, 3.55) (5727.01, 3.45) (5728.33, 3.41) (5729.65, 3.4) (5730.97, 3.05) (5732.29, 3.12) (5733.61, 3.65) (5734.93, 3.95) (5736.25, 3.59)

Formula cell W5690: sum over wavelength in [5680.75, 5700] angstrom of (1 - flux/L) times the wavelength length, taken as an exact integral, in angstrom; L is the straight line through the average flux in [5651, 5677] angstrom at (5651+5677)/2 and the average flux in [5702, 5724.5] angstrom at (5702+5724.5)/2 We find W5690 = -0.8 angstrom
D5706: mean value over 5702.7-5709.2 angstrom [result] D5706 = 3.42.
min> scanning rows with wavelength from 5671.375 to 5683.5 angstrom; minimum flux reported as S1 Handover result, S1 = 3.23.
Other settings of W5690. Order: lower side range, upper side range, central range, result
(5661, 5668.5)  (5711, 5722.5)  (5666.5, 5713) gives -1.1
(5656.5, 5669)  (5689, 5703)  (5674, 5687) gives 0.2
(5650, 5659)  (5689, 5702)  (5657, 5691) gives 0.6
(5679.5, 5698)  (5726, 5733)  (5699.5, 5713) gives 0.3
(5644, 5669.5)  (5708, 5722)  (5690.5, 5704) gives -0.5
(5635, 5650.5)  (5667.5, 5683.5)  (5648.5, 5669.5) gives 0.5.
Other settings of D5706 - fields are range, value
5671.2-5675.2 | 3.43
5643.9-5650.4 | 3.39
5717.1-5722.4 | 3.68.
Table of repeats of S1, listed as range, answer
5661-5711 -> 3.14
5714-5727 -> 3.2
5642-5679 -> 2.91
